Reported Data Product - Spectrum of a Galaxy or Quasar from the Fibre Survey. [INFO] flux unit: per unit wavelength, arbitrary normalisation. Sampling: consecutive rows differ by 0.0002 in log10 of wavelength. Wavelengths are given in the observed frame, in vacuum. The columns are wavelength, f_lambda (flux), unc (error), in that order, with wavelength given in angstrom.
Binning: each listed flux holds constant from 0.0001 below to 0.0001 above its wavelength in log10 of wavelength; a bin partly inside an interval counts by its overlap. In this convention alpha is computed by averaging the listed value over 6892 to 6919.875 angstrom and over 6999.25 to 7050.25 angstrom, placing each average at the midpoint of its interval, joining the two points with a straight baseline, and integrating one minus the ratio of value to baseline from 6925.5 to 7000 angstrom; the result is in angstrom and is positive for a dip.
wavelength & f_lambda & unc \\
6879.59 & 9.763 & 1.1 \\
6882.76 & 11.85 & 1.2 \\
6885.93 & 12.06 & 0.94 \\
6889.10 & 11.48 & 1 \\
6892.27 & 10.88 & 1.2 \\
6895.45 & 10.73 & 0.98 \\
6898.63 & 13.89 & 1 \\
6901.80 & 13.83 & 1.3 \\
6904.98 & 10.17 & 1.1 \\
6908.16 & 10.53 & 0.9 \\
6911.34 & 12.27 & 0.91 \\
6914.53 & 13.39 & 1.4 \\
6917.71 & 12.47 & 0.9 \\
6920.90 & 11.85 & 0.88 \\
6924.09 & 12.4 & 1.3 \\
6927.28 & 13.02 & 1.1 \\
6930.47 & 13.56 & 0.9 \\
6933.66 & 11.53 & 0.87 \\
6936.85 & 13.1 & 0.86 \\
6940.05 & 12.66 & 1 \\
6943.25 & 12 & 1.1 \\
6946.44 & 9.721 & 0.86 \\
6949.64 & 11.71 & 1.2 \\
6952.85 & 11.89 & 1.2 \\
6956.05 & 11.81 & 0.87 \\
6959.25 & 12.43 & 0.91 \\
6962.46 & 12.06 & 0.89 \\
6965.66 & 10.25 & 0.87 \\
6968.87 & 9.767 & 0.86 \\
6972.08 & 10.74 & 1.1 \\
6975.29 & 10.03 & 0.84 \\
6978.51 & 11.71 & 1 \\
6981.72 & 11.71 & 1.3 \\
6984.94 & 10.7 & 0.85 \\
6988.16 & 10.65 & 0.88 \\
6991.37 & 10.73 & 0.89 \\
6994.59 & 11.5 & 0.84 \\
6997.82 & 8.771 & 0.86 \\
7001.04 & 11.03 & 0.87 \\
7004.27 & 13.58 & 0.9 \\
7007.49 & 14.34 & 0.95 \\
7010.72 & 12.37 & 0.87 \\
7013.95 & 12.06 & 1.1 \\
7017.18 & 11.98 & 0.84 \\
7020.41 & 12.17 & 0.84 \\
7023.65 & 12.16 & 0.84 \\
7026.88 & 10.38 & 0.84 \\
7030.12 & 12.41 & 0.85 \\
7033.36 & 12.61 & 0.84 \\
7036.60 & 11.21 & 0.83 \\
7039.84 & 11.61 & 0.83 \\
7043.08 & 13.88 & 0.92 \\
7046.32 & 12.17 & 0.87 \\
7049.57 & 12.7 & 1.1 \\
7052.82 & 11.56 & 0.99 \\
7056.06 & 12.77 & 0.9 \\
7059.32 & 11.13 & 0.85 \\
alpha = 4.7 angstrom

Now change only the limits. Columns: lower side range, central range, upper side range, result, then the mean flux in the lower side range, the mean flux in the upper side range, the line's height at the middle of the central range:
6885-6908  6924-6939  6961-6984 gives -1.8 angstrom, 11.8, 10.9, 11.4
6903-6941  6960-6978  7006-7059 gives 2.2 angstrom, 12.3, 12.2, 12.2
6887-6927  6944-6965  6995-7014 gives 0.8 angstrom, 12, 12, 12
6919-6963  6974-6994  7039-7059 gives 2.1 angstrom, 12.1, 12.4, 12.2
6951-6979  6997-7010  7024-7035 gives -0.6 angstrom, 11.2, 11.8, 11.6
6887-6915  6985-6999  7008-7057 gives 1.8 angstrom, 11.9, 12.2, 12.1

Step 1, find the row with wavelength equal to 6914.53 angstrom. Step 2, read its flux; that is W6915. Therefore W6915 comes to 13.39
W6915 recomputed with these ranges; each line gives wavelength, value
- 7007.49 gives 14.34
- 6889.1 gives 11.48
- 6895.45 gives 10.73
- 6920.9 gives 11.85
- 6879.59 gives 9.763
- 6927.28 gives 13.02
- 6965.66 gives 10.25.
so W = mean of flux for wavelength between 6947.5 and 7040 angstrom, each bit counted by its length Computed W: 11.5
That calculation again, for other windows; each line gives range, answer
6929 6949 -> 12.1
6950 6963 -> 12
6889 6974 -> 11.9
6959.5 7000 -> 10.8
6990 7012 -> 11.8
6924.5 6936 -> 12.7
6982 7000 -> 10.6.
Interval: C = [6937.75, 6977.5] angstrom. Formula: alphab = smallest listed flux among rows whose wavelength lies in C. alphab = 9.721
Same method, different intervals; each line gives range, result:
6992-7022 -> 8.771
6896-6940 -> 10.17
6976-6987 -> 10.7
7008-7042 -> 10.38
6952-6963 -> 11.81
